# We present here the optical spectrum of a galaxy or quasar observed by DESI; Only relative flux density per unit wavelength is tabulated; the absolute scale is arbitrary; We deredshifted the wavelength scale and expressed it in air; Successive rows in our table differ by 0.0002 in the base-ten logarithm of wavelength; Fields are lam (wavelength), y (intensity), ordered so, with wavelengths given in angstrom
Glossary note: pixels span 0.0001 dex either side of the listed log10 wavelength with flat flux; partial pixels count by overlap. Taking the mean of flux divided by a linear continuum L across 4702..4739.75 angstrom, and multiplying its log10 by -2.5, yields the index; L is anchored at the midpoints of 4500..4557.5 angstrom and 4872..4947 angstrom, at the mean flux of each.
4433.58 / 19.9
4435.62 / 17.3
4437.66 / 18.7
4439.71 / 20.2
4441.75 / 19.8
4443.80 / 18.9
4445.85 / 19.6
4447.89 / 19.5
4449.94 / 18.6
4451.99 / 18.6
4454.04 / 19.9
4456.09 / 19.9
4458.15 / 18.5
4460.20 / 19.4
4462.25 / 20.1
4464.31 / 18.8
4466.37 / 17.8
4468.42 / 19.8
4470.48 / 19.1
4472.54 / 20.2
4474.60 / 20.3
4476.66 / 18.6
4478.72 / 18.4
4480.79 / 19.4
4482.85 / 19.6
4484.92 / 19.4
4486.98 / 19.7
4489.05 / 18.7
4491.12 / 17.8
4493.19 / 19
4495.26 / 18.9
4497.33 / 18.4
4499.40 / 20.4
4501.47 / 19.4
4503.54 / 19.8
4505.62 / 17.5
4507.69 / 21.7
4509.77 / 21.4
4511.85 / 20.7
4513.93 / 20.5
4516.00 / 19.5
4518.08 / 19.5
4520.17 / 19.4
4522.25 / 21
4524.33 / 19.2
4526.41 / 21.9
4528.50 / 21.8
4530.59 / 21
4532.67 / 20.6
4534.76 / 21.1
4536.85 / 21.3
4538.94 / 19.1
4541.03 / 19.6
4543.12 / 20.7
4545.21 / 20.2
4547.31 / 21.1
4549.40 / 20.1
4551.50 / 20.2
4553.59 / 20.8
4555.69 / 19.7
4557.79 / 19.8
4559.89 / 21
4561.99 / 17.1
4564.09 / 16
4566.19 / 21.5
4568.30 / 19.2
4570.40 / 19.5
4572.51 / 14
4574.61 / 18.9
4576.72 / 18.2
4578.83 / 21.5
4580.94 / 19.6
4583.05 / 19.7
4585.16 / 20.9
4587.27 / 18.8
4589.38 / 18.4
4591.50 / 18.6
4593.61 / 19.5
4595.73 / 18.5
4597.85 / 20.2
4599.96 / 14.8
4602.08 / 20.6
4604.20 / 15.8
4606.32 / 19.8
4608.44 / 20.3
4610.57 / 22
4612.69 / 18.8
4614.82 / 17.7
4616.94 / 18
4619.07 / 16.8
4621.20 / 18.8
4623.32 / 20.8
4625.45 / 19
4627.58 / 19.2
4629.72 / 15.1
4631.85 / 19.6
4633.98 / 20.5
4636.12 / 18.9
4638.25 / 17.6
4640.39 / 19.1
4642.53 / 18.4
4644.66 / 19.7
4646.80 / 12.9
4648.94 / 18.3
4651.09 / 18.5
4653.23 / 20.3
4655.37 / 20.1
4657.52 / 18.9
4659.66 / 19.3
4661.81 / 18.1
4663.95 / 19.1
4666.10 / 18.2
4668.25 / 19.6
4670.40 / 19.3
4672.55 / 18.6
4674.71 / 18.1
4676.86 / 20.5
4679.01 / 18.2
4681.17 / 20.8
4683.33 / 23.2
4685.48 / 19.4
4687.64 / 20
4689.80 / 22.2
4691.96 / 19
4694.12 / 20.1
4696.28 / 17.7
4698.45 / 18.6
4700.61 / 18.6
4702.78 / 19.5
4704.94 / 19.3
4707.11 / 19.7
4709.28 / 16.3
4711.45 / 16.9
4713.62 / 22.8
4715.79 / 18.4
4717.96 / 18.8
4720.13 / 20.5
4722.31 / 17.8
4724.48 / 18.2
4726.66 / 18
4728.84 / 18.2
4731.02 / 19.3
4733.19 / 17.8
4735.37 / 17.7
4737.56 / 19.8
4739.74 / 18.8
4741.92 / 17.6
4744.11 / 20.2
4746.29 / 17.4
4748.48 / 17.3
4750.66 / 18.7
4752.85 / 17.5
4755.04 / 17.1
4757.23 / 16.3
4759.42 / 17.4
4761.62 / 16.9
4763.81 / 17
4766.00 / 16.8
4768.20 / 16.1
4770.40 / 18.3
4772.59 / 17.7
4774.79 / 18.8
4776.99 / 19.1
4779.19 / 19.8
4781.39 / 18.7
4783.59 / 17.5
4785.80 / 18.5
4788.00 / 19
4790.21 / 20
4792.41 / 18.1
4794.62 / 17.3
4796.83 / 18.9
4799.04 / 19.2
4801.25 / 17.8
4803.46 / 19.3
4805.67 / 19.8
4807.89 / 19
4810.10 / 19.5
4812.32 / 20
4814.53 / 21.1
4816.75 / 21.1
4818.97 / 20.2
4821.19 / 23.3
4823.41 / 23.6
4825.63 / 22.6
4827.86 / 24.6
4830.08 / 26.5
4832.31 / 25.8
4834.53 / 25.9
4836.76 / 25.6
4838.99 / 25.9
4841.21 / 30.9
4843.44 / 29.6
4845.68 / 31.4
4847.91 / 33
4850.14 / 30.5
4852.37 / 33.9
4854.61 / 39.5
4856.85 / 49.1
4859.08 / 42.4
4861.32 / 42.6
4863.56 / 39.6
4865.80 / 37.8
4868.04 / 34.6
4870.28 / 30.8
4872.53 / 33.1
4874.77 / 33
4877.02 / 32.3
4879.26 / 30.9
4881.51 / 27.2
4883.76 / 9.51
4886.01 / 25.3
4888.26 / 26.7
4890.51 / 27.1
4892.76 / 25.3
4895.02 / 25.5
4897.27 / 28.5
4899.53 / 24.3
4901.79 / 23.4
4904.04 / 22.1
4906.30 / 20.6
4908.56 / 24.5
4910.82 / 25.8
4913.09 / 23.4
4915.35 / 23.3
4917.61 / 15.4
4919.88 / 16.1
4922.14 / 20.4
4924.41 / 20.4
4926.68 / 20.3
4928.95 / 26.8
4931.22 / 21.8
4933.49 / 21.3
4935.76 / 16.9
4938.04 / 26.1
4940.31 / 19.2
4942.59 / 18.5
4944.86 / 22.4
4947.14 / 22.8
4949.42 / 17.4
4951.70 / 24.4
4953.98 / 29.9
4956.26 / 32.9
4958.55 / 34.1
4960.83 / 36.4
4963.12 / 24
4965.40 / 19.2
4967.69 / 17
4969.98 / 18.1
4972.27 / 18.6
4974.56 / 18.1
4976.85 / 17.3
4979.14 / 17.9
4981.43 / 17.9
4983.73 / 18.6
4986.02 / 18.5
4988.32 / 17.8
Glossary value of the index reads 0.17 mag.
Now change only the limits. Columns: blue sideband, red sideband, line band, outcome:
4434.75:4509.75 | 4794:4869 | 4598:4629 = 0.20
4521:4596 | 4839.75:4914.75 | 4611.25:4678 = 0.20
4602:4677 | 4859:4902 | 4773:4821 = 0.33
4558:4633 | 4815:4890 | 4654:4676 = 0.15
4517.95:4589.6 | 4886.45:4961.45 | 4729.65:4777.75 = 0.22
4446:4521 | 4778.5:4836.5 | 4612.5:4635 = 0.08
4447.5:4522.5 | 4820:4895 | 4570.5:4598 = 0.18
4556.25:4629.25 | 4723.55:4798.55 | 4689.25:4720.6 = -0.04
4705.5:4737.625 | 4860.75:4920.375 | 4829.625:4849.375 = -0.16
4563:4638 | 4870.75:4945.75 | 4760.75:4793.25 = 0.19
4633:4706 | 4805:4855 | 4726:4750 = 0.19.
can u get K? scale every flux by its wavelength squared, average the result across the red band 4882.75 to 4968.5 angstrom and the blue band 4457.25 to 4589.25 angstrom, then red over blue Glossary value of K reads 1.40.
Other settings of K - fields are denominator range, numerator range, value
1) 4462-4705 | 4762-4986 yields 1.41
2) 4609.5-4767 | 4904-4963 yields 1.38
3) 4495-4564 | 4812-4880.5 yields 1.74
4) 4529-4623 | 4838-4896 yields 1.86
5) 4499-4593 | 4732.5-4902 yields 1.36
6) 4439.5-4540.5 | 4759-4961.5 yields 1.46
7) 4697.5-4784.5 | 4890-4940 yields 1.33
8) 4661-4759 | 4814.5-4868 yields 1.72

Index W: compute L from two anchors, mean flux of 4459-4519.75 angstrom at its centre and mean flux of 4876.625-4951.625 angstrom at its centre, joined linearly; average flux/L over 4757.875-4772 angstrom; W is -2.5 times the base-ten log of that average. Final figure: 0.25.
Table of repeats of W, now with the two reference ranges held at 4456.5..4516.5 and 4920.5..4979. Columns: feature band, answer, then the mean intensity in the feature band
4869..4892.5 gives -0.25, 27.6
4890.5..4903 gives -0.16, 25.5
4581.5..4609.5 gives 0.07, 18.9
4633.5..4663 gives 0.11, 18.6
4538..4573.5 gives 0.03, 19.4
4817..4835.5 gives -0.11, 23.9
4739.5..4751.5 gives 0.15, 18.3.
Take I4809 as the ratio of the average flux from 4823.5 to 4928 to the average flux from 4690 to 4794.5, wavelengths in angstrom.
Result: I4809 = 1.52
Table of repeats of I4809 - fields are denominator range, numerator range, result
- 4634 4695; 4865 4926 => 1.32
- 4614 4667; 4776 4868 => 1.39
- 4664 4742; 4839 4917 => 1.56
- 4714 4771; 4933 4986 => 1.22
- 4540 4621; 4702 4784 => 0.95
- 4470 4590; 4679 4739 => 0.97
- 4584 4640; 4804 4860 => 1.45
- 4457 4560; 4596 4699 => 0.96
